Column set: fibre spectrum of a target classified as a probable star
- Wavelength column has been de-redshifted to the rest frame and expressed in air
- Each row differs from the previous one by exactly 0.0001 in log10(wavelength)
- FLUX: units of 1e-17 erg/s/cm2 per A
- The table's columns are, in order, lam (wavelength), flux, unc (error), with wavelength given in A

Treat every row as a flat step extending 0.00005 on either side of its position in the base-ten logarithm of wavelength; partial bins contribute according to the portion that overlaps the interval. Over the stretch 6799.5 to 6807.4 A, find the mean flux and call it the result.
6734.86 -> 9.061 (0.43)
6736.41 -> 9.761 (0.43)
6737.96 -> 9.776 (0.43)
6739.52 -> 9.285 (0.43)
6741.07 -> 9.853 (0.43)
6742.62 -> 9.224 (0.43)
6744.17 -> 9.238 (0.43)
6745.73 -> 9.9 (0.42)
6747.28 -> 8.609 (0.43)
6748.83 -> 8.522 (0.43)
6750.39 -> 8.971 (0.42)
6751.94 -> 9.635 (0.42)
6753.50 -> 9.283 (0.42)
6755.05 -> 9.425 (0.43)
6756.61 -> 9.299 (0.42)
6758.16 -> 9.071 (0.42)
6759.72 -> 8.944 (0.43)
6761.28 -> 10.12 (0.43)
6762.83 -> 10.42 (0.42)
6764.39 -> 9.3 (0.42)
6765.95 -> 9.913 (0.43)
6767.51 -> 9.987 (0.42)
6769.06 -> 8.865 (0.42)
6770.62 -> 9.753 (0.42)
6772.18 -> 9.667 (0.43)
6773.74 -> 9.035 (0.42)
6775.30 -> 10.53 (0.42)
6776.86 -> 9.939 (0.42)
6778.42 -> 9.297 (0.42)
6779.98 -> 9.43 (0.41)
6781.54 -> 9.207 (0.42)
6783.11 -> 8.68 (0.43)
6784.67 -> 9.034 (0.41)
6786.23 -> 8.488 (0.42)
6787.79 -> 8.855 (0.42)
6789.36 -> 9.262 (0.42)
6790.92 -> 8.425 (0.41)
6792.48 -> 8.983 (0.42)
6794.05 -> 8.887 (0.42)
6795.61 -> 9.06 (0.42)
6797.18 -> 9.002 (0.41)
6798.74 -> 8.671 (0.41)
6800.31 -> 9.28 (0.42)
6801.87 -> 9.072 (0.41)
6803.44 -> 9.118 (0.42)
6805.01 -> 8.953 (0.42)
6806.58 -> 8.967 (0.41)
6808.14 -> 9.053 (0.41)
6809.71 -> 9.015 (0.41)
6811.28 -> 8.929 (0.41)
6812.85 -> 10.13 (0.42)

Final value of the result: 9.08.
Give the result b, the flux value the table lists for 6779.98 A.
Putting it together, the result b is 9.43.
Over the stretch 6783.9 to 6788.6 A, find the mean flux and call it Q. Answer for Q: 8.79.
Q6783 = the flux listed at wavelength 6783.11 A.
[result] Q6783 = 8.68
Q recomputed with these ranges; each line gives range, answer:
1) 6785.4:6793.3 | 8.8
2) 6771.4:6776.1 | 9.74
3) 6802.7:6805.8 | 9.02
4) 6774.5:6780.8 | 9.8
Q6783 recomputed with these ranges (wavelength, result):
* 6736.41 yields 9.761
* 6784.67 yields 9.034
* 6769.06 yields 8.865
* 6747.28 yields 8.609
